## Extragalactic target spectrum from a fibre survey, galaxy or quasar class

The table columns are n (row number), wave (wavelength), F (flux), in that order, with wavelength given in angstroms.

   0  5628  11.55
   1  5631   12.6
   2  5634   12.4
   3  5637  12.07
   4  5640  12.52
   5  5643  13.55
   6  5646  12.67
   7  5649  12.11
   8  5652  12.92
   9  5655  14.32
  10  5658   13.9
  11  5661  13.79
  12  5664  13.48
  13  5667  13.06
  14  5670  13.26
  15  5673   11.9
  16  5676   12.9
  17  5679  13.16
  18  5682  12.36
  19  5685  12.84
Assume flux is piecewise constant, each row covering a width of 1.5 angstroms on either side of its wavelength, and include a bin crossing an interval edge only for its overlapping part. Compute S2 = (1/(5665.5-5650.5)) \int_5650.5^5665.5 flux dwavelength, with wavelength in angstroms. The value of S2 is 13.7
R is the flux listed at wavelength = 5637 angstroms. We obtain 12.07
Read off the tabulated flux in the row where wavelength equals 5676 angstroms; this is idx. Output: 12.9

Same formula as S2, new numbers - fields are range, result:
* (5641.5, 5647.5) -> 13.1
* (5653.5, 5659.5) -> 14.1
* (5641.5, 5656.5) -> 13.1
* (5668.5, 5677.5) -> 12.7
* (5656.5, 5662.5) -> 13.8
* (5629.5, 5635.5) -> 12.5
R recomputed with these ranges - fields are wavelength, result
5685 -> 12.84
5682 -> 12.36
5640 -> 12.52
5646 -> 12.67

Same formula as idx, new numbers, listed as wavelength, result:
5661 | 13.79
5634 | 12.4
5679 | 13.16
